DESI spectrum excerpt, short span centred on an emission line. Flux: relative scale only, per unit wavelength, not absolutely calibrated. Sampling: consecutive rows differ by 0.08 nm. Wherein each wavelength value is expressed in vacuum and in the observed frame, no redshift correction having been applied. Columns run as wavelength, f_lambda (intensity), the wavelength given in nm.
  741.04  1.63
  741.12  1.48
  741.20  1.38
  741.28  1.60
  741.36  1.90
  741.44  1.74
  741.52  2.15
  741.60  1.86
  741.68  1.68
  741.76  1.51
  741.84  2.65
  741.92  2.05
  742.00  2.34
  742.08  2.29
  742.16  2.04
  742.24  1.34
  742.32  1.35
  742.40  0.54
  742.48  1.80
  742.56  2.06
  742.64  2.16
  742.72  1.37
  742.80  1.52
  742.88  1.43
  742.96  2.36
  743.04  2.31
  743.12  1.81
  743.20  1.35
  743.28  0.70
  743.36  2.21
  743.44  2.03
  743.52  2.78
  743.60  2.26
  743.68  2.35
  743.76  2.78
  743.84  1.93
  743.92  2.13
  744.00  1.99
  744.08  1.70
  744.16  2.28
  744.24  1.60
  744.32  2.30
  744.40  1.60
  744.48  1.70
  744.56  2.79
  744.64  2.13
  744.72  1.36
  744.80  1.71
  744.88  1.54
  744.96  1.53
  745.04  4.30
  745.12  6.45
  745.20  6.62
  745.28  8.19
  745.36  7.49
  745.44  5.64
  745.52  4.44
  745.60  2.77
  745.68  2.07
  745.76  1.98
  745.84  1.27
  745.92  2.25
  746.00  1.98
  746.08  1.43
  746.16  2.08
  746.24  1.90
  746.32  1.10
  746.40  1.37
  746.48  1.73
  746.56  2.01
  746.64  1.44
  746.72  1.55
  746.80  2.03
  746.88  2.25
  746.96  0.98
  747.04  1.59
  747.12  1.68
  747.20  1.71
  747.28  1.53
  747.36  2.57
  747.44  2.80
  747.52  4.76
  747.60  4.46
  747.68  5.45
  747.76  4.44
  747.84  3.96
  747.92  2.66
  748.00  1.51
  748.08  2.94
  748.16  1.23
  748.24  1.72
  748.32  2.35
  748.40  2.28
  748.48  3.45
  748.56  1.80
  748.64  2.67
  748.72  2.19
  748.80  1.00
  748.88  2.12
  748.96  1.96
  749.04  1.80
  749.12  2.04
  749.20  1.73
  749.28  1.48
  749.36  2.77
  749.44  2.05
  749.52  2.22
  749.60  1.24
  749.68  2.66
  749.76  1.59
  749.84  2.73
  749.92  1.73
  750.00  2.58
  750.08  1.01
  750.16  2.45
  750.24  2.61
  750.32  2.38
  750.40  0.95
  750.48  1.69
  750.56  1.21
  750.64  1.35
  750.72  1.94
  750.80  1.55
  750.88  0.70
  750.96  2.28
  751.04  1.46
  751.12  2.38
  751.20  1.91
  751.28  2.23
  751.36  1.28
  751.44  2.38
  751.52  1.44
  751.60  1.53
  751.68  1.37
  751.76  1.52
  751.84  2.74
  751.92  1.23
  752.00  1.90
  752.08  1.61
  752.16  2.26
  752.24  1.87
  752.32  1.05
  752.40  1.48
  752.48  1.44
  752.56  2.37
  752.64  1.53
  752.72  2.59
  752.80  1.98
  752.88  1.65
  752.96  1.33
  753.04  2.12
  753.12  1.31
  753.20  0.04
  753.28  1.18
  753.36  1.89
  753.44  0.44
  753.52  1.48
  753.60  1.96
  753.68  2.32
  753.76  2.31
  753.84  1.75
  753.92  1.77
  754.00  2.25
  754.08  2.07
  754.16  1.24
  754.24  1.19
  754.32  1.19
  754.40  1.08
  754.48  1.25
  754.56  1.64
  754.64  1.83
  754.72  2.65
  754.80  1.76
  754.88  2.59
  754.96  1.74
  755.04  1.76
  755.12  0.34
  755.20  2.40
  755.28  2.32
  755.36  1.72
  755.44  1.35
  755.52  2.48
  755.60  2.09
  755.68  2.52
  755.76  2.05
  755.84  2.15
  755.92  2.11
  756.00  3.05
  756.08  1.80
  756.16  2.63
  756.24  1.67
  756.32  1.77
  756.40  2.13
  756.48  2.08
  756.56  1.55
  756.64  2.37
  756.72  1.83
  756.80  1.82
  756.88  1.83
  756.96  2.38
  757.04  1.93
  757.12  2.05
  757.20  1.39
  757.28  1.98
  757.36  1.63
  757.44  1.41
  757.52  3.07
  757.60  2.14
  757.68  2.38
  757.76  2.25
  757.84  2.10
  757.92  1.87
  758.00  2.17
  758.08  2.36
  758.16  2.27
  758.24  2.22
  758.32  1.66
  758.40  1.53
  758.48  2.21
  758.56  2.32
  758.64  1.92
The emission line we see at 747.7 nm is [N II]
